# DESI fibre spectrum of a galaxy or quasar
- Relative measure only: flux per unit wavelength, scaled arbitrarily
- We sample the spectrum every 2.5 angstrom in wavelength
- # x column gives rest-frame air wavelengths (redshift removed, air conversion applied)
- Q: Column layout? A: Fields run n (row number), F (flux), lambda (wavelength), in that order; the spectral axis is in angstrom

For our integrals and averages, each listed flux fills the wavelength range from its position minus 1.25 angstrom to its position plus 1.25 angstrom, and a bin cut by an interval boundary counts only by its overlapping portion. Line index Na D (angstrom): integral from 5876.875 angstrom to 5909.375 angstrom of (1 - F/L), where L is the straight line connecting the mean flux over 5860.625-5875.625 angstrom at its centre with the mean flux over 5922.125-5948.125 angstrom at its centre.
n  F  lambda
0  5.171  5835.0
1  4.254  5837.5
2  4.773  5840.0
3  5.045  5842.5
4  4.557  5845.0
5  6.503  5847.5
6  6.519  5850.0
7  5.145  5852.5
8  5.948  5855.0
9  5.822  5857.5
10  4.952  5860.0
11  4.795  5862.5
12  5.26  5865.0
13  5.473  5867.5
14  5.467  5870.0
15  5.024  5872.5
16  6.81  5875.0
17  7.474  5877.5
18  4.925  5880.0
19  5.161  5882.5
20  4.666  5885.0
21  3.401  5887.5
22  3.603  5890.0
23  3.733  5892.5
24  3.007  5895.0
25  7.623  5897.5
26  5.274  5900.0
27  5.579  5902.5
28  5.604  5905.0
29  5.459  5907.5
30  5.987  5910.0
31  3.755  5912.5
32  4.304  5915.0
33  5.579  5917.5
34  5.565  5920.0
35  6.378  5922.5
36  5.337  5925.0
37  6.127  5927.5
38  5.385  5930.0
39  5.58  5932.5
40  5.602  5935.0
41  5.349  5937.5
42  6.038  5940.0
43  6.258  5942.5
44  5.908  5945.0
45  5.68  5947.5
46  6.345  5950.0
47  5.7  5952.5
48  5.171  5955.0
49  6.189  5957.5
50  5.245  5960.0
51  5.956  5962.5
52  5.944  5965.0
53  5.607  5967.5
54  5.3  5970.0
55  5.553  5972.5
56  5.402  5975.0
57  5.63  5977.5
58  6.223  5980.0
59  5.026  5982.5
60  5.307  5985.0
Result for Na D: 3.1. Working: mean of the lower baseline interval 5.39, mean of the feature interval 5.01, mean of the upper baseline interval 5.77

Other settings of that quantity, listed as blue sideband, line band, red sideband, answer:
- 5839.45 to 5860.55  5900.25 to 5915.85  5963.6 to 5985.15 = 1.1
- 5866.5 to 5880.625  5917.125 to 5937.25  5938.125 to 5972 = 0.5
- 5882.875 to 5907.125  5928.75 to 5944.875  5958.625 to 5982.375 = -1.5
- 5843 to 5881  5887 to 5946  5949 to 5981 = 4.0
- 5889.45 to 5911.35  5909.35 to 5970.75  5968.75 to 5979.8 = -2.9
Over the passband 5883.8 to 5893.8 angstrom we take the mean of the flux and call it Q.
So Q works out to 3.84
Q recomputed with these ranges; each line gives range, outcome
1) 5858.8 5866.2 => 5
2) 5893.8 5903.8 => 5.38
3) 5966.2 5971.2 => 5.46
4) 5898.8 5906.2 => 5.49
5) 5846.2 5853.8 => 6.05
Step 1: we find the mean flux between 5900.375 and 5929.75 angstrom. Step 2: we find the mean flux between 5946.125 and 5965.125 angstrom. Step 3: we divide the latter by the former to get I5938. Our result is 1.1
